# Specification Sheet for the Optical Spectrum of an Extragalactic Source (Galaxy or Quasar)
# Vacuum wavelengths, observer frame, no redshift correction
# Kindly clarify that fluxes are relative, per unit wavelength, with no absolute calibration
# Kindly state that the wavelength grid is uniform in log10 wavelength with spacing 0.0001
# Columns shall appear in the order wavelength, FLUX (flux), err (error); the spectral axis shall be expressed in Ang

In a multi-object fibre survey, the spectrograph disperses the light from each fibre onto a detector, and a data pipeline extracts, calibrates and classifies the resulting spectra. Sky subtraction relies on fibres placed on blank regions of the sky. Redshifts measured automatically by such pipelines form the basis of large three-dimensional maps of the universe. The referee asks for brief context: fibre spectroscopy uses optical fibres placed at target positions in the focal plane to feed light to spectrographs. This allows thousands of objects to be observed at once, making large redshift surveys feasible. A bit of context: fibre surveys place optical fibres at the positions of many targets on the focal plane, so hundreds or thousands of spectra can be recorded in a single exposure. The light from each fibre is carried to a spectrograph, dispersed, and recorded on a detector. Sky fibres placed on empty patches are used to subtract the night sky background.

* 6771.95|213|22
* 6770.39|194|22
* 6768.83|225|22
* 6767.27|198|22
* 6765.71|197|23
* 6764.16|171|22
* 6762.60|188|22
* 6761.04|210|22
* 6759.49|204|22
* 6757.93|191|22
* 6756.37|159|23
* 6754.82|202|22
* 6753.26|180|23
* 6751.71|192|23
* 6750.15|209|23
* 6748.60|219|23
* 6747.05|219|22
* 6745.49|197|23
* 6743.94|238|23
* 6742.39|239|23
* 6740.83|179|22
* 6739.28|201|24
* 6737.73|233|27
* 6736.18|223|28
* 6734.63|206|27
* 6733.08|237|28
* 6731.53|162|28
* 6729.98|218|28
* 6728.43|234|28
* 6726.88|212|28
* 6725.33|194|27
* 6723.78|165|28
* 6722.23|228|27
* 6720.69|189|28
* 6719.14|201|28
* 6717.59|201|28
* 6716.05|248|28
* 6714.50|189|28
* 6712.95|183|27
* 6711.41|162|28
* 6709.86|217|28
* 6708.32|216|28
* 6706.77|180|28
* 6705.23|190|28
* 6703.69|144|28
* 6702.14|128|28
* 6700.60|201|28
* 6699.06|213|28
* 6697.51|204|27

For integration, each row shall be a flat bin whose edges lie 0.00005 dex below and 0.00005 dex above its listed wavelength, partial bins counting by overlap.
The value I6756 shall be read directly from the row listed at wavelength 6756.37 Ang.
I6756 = 159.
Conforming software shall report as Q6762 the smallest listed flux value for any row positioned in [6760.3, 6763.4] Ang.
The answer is 188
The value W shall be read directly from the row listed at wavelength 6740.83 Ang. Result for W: 179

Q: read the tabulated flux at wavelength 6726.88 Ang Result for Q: 212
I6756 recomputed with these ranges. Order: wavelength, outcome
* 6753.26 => 180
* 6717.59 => 201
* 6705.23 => 190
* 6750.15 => 209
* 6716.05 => 248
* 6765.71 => 197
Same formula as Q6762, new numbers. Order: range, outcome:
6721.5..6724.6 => 165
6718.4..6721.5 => 189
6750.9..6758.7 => 159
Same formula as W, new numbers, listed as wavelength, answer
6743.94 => 238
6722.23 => 228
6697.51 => 204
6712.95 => 183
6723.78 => 165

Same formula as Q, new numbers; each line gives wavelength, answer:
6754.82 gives 202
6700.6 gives 201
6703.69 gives 144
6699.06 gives 213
